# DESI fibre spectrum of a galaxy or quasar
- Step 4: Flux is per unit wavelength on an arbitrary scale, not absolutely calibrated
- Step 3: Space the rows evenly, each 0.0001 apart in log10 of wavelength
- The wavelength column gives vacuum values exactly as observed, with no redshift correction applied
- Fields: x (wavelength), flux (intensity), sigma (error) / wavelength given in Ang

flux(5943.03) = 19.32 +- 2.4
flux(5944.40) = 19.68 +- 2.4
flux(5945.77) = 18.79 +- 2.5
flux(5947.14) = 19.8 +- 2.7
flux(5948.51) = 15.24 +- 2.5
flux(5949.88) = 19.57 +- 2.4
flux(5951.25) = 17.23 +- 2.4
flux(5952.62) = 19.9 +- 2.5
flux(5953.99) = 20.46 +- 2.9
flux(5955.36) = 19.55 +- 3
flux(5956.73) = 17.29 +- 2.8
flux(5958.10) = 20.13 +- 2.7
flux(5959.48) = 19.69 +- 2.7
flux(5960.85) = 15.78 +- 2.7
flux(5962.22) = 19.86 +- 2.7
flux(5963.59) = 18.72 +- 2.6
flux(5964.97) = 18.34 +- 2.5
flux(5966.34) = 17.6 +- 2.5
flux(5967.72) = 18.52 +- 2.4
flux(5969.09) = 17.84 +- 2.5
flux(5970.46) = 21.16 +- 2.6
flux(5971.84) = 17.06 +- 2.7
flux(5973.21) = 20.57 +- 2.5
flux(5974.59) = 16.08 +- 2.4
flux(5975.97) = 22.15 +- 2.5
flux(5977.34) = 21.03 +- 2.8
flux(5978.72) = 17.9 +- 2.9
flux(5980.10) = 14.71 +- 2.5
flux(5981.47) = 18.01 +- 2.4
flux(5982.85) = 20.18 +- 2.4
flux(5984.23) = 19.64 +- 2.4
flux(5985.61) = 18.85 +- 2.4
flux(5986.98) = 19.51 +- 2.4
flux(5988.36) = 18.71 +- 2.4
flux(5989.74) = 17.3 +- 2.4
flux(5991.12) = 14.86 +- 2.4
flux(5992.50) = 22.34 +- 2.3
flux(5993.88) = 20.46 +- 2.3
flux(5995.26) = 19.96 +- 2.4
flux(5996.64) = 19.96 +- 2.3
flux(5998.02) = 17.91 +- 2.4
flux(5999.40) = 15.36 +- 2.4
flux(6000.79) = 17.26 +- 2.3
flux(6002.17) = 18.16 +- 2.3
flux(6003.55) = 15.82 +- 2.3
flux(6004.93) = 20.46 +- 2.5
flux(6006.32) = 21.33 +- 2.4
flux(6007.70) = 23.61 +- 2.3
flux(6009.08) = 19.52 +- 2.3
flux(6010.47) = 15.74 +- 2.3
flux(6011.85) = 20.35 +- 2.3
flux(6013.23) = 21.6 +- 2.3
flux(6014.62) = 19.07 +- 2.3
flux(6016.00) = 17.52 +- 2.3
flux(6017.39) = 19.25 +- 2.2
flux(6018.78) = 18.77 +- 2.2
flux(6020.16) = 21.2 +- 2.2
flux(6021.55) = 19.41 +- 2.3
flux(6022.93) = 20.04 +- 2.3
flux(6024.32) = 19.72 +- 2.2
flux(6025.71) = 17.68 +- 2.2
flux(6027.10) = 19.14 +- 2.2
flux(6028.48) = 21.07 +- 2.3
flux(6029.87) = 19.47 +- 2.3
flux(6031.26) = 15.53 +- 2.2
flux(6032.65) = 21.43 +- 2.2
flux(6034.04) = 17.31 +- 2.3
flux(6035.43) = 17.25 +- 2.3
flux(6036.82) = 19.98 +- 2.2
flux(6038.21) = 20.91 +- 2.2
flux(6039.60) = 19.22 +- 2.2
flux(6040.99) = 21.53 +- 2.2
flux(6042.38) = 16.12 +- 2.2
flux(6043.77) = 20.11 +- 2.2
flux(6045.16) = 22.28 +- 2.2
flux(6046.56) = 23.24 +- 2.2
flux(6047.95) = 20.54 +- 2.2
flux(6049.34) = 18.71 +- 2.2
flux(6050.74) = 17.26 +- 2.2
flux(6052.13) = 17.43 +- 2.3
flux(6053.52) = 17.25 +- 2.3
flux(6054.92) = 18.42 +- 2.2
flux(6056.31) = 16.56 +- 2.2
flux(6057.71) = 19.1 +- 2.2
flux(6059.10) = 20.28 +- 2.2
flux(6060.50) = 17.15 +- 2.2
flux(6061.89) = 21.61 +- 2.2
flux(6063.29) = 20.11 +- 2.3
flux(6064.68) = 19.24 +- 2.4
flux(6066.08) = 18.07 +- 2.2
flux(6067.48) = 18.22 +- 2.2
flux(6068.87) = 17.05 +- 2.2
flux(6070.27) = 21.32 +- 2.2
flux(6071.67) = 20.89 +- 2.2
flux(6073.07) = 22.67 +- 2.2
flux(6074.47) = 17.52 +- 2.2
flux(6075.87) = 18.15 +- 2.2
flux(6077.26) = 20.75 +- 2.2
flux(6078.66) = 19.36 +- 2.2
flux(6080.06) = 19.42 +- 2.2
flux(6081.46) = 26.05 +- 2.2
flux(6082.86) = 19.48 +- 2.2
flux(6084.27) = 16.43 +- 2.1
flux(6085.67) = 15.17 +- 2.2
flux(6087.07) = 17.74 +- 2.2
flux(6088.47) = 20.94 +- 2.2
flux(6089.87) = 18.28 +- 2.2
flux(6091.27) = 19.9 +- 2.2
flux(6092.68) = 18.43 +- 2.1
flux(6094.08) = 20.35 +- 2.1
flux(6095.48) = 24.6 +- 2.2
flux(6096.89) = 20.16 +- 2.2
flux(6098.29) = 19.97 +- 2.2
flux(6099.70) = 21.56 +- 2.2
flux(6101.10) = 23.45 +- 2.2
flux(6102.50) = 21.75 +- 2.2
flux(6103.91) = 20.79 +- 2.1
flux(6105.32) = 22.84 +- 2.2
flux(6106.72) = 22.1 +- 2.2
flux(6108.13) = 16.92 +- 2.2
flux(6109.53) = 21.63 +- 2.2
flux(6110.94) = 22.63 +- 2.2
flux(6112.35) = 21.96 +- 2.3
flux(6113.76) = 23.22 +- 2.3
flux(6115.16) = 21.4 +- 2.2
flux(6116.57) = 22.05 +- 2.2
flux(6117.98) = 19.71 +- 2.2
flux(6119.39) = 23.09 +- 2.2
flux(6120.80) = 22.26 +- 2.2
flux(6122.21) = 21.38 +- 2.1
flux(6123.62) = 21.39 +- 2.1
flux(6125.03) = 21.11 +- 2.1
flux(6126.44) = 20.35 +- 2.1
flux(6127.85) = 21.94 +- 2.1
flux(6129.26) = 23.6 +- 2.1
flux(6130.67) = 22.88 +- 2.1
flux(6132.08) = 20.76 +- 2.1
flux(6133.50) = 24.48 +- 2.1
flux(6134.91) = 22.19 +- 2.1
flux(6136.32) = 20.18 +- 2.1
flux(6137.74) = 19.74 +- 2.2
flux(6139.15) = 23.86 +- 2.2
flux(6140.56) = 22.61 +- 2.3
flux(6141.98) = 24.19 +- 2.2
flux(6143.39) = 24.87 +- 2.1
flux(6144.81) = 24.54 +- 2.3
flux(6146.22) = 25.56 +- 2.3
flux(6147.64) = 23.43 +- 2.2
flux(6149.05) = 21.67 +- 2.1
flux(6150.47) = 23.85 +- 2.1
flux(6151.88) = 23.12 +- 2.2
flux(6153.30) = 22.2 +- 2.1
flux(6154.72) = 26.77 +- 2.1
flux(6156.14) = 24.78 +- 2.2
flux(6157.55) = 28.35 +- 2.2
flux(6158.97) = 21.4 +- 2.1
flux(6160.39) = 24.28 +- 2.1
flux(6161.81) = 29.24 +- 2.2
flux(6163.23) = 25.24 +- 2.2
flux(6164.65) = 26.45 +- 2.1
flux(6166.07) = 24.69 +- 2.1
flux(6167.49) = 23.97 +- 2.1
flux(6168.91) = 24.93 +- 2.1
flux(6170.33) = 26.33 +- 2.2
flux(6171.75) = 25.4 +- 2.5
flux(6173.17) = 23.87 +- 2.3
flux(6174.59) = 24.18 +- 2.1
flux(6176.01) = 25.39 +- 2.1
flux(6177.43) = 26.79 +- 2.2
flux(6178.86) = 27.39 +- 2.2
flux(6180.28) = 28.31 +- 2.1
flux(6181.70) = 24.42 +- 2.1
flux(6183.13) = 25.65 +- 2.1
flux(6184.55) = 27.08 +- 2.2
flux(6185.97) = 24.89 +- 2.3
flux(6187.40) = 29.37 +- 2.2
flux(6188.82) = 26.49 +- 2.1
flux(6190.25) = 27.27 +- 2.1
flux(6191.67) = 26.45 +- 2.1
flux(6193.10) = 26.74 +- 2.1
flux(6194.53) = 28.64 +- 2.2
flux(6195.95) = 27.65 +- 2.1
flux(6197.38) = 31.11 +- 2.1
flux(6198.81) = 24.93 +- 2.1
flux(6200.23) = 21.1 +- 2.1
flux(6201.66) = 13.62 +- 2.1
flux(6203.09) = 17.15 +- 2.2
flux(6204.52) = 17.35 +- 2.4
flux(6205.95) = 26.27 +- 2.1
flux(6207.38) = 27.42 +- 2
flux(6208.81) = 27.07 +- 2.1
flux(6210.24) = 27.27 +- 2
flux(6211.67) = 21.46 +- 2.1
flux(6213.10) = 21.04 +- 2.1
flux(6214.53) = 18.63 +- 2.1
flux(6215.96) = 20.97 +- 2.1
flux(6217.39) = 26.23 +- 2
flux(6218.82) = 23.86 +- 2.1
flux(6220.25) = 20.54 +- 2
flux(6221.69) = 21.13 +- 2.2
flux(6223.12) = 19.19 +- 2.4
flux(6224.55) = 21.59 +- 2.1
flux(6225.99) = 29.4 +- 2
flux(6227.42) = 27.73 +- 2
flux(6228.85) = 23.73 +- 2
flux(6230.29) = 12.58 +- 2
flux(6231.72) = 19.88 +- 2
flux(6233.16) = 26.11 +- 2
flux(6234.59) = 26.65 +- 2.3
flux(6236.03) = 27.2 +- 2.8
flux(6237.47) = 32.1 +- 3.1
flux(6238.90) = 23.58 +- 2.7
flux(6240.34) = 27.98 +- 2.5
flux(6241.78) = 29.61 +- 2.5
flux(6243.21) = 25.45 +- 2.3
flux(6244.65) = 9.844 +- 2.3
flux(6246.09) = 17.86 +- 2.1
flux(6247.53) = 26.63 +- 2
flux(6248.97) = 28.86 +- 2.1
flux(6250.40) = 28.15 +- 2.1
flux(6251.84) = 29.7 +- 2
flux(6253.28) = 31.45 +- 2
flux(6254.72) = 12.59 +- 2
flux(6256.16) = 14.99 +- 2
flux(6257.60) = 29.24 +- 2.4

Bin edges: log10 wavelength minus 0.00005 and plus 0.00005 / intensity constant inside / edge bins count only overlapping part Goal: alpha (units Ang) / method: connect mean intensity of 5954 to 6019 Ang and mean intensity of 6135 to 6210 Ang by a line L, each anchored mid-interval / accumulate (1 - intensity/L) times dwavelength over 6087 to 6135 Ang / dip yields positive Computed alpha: 3.0 Ang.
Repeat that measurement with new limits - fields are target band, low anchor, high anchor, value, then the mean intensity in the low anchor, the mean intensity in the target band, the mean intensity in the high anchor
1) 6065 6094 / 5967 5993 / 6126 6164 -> 3.13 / 18.7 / 19.3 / 23.6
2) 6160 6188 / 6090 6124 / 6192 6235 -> -4.18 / 21.3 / 25.9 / 23.2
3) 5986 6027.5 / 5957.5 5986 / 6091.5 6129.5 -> 0.77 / 18.7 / 19.1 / 21.5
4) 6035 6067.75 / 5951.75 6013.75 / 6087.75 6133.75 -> 1.67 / 18.9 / 19.2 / 21.4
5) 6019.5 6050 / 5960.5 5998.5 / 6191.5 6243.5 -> 0.56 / 18.8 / 19.6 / 24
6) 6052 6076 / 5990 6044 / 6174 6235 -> 1.64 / 19.1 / 19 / 24.2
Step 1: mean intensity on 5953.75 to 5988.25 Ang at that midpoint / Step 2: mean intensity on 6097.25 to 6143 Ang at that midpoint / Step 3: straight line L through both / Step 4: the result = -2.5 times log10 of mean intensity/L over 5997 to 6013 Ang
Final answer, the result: 0.04 mag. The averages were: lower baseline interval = 18.8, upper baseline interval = 21.8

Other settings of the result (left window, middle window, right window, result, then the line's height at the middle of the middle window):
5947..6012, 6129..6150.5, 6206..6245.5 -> -0.05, 22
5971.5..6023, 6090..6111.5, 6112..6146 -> 0.03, 21.6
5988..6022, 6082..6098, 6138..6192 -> 0.16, 22.3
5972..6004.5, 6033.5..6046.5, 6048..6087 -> -0.04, 18.9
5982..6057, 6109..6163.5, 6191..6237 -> -0.06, 21.7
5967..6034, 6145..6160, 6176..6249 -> -0.06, 22.8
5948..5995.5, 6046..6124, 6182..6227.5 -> 0.07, 21.4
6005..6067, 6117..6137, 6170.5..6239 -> 0.01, 22.1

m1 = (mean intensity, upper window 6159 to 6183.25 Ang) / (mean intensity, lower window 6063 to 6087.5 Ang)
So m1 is 1.3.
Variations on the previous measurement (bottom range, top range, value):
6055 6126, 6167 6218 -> 1.22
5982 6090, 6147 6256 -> 1.27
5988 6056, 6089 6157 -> 1.16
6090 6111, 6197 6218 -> 1.08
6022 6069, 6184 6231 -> 1.25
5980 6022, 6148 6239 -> 1.29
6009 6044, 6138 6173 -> 1.28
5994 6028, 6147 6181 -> 1.31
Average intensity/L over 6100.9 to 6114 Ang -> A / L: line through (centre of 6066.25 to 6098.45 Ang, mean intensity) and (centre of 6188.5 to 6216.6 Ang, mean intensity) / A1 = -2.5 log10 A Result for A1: -0.055 mag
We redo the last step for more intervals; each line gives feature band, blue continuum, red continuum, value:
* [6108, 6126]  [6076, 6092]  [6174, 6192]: 0.008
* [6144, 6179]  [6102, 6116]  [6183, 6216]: -0.076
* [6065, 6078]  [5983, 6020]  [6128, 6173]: 0.105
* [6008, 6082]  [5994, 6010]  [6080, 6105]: 0.013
